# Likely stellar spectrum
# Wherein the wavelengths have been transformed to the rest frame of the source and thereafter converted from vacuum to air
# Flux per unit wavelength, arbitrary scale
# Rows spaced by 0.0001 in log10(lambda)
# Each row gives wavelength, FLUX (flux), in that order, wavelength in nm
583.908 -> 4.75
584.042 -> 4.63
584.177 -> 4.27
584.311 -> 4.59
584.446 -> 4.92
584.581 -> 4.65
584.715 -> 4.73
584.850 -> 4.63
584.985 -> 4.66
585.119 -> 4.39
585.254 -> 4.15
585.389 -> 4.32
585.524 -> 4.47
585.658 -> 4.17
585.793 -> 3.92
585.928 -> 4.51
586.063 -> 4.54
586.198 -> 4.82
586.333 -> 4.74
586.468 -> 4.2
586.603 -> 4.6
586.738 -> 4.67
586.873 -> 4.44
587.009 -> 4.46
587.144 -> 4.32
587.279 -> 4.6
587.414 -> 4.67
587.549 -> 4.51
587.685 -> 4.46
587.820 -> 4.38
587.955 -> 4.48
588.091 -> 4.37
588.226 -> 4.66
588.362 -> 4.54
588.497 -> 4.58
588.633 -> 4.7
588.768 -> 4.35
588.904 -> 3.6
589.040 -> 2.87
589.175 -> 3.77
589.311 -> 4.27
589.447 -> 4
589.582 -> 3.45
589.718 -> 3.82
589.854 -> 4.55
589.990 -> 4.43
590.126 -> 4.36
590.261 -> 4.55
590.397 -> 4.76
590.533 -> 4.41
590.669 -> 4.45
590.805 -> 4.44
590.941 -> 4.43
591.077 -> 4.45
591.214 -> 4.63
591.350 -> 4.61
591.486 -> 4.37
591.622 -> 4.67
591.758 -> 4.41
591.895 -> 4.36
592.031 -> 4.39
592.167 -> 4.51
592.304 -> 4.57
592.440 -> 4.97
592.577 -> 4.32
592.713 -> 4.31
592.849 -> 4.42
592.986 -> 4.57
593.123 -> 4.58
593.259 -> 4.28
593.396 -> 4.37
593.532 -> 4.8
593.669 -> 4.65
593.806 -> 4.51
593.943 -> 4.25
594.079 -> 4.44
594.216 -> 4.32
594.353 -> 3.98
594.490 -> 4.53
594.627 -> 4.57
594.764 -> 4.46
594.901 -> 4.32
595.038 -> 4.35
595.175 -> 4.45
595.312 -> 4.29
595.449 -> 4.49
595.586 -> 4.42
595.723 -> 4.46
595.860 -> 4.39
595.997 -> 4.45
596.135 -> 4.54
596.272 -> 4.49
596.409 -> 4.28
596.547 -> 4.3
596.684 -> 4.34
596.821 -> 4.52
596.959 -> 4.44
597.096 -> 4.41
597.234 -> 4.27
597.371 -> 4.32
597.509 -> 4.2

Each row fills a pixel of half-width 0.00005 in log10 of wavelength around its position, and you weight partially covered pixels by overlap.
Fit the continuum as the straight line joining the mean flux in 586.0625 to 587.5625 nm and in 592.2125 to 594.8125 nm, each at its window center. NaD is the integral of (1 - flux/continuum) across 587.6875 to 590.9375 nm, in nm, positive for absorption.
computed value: 0.19 nm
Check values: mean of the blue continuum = 4.55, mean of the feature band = 4.26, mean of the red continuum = 4.47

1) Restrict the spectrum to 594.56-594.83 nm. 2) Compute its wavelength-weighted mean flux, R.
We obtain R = 4.51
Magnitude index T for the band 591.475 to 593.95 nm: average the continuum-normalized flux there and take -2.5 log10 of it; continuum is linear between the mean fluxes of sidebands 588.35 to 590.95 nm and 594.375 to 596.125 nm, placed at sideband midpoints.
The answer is -0.04 mag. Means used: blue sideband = 4.21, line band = 4.5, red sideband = 4.42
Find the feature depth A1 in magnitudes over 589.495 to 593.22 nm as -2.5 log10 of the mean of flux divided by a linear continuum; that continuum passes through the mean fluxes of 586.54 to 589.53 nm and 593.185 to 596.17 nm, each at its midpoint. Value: -0.01 mag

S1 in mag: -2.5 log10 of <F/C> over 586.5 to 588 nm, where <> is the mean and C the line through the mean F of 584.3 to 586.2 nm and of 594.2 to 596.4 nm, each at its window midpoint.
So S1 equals -0.01 mag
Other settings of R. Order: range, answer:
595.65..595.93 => 4.43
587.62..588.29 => 4.47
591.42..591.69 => 4.53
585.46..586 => 4.27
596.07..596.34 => 4.52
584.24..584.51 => 4.75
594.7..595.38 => 4.37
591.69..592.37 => 4.44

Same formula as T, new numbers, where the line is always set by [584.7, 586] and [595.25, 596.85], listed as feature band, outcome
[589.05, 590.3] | 0.08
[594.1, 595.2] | 0.01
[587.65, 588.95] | -0.01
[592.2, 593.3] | -0.03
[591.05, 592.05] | -0.02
